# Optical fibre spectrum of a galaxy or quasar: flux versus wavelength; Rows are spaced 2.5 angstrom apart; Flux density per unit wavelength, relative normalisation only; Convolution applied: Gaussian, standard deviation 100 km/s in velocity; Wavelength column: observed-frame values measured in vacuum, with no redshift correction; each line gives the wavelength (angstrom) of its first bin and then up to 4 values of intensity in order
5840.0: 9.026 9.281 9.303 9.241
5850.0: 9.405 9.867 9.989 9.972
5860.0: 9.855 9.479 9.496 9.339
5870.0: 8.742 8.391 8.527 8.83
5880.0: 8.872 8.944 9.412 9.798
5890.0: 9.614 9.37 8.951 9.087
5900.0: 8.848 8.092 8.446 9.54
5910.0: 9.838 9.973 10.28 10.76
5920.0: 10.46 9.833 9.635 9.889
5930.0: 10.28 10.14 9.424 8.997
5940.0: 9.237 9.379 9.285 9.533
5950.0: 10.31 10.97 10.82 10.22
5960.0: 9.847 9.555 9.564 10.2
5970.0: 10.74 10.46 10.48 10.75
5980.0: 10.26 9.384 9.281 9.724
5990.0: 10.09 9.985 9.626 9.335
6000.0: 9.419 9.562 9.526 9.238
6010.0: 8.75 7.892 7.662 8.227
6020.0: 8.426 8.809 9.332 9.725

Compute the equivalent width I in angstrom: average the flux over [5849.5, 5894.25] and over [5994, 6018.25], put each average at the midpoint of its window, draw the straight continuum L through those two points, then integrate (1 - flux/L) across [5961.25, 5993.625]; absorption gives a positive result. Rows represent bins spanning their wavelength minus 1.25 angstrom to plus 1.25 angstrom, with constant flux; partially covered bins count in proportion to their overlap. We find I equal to -3.7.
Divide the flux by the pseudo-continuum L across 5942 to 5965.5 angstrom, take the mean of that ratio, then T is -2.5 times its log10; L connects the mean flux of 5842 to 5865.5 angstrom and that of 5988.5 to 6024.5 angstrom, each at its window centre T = -0.083 mag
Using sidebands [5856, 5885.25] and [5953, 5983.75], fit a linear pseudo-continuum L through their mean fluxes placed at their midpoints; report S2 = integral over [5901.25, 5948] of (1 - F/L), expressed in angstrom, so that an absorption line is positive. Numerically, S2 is 0.5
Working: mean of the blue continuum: 9.15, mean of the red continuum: 10.2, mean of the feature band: 9.63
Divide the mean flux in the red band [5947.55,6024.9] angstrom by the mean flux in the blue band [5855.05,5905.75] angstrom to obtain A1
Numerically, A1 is 1.05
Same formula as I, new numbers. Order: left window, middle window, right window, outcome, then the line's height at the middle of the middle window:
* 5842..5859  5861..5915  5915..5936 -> 3.74 angstrom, 9.84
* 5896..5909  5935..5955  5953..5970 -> 0.08 angstrom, 9.76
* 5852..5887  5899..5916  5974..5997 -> 0.36 angstrom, 9.48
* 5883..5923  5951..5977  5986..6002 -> -1.82 angstrom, 9.62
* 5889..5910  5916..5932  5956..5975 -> -1.20 angstrom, 9.44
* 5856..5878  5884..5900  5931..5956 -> 0.12 angstrom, 9.4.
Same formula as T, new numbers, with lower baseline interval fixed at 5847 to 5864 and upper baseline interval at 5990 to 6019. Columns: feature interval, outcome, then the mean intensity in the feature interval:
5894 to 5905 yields 0.10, 8.71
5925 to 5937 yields -0.05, 9.84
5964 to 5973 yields -0.11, 10.2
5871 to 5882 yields 0.11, 8.68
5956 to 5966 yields -0.07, 9.83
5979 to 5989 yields -0.06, 9.66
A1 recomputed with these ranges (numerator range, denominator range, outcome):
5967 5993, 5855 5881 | 1.10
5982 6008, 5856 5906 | 1.05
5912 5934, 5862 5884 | 1.13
